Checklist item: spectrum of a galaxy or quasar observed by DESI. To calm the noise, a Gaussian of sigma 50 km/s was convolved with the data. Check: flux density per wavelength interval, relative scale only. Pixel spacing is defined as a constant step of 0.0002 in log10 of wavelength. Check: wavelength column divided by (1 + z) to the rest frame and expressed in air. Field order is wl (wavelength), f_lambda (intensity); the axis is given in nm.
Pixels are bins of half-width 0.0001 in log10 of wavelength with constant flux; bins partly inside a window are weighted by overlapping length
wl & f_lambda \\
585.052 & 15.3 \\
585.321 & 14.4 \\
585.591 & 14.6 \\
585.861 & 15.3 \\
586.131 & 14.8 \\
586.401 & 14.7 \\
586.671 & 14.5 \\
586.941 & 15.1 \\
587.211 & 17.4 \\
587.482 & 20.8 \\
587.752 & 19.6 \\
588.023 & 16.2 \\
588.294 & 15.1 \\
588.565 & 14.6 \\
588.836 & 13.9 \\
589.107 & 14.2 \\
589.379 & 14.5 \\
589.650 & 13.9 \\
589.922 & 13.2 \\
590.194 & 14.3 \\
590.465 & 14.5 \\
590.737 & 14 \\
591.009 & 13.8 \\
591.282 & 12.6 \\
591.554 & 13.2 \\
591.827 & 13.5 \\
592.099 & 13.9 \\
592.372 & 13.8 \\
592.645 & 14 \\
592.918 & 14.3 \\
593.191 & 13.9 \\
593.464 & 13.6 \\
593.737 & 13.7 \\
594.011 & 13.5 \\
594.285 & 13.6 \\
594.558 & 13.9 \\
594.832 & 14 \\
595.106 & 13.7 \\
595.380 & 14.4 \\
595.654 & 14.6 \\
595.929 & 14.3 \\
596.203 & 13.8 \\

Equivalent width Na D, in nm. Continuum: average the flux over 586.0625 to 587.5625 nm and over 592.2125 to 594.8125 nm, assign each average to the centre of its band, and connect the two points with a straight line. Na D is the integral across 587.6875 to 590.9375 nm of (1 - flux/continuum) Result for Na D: 0.120 nm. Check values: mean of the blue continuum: 16.1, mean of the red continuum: 13.8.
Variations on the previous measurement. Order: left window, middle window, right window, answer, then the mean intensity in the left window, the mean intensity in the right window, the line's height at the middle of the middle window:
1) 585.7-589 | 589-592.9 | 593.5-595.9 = 0.30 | 16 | 13.9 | 15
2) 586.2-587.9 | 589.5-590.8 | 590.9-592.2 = 0.04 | 16.9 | 13.4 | 14.5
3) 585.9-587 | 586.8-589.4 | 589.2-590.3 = -0.33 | 14.8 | 14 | 14.4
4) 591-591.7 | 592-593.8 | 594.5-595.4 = -0.06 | 13.1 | 14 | 13.5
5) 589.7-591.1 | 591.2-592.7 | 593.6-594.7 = 0.04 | 14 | 13.7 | 13.8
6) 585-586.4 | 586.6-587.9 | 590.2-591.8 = -0.28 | 14.8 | 13.7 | 14.5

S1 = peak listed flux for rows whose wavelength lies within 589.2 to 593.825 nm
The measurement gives 14.5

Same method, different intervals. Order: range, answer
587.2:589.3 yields 20.8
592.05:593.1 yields 14.3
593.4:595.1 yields 14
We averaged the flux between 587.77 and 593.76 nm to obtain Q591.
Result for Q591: 14.1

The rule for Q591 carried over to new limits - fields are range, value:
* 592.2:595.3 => 13.8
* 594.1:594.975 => 13.8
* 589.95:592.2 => 13.7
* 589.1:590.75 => 14.1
